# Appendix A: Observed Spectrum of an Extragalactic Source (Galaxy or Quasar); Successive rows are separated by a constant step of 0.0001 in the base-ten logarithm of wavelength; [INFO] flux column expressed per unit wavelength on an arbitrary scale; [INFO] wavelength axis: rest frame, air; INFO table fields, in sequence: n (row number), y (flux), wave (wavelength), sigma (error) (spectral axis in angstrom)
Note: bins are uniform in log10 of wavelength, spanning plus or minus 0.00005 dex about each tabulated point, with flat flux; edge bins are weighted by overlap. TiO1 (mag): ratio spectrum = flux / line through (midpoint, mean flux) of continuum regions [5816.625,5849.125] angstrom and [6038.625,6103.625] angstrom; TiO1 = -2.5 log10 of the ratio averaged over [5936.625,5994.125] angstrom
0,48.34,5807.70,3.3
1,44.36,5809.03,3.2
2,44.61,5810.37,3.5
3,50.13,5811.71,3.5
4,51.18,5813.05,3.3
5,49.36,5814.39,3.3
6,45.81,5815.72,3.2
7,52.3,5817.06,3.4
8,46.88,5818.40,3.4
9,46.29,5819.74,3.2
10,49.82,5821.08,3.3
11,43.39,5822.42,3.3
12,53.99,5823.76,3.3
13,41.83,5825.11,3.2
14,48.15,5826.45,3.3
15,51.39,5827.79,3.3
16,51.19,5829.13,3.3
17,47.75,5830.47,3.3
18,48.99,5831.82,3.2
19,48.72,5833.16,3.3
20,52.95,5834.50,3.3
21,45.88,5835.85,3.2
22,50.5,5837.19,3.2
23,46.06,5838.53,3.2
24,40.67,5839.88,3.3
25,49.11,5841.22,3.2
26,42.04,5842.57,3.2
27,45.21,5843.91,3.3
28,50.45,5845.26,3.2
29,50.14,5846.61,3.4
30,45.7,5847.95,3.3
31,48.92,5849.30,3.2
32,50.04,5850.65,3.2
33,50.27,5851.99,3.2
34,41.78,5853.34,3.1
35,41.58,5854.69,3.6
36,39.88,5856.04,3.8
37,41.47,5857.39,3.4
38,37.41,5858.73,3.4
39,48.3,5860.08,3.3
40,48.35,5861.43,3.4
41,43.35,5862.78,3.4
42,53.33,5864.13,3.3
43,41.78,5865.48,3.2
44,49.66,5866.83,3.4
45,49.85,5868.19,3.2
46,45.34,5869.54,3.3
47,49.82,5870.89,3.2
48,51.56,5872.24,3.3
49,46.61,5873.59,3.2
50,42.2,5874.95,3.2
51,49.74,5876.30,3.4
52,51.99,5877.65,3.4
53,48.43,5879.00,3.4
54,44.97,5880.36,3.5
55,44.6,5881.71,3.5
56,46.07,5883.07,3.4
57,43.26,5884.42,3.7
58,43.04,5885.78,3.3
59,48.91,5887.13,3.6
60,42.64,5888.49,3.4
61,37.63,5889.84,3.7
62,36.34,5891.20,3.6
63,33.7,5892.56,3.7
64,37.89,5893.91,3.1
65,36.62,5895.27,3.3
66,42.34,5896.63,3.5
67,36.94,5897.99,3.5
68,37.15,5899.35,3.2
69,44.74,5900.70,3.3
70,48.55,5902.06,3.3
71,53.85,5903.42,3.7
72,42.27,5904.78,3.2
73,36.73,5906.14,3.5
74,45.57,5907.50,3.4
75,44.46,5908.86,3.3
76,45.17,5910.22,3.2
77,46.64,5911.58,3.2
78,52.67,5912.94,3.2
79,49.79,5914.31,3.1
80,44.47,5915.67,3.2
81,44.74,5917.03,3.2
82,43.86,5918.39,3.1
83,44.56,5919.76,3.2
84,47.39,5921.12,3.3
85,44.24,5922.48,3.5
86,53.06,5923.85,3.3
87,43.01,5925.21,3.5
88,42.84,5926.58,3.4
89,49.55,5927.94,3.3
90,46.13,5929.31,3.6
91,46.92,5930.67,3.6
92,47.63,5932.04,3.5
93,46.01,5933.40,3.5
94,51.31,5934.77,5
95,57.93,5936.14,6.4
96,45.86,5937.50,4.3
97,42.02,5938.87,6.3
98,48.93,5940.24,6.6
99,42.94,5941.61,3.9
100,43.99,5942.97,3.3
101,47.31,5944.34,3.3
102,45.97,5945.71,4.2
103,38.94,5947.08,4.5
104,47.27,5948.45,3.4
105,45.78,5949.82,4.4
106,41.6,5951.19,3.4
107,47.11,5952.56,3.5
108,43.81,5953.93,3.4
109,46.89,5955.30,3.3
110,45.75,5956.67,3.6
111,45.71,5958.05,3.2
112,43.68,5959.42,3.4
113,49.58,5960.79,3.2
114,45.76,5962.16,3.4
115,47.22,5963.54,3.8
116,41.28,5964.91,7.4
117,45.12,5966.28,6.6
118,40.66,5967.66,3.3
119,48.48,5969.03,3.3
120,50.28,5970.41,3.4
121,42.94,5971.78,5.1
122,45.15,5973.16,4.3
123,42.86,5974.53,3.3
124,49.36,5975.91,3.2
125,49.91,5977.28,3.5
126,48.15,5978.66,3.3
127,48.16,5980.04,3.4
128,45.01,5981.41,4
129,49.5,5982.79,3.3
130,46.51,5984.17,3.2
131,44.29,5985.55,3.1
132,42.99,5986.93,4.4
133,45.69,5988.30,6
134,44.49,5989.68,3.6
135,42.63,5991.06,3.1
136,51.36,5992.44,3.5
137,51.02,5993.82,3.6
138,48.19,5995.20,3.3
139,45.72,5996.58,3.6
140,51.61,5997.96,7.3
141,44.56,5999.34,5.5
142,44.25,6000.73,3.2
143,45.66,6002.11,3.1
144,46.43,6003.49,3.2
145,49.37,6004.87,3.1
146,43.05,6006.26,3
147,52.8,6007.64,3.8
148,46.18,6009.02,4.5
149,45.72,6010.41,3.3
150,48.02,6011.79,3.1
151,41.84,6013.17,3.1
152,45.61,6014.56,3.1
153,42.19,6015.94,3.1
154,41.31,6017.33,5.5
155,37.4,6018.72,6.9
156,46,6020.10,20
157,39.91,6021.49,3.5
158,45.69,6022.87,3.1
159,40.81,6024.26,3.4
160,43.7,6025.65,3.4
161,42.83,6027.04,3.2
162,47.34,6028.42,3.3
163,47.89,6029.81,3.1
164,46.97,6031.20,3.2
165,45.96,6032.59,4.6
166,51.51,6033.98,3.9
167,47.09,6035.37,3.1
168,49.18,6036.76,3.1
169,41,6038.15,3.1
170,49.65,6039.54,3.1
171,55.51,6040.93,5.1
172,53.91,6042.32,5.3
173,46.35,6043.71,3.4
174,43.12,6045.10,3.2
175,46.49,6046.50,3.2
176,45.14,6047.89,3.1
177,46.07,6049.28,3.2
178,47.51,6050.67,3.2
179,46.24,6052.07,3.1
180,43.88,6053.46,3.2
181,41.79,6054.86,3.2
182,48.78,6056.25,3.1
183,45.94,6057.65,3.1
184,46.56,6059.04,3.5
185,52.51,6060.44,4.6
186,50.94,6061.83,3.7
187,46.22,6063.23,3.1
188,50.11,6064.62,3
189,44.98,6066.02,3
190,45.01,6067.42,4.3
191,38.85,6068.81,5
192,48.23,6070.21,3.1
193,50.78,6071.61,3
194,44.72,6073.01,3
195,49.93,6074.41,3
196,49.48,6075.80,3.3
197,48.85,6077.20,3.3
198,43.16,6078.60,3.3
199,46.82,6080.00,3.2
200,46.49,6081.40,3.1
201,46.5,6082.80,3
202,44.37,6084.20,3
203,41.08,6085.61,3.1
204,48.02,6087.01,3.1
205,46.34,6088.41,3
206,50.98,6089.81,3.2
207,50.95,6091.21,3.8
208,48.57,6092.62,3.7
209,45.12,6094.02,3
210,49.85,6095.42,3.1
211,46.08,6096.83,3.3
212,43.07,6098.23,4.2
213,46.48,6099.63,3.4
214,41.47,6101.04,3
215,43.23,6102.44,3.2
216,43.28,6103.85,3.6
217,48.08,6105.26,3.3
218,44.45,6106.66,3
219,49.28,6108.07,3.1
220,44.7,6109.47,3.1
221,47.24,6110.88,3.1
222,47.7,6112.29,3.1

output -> 0.04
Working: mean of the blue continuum 47.9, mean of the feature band 45.8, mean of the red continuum 46.8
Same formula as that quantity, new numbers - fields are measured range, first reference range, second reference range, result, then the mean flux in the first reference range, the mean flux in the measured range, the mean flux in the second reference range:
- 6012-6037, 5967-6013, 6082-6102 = 0.05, 46.7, 44.6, 46.3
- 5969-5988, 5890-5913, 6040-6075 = -0.05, 42.1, 46.6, 47.2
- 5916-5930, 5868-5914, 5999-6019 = -0.03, 44.3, 45.9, 45.1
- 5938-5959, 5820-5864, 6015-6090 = 0.04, 46.8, 44.9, 46.2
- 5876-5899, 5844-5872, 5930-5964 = 0.10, 46.4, 42.4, 46.2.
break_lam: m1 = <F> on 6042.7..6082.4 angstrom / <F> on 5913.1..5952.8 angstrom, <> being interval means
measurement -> 1.01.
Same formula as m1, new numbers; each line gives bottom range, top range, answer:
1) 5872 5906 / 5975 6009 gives 1.08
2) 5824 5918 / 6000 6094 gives 1.02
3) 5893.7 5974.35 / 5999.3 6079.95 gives 1.02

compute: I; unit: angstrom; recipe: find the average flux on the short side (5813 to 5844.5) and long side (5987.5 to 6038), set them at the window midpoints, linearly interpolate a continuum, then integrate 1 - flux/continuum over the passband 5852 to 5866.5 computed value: 1.02 angstrom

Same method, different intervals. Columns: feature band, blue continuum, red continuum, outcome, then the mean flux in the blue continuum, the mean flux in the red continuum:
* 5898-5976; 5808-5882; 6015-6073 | 1.6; 47.2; 46.1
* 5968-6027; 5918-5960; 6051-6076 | 0.9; 46.1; 46.9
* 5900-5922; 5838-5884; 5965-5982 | 0.2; 46.4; 46.2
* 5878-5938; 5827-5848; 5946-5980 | 2.3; 48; 45.6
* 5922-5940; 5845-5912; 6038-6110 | -0.9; 44.7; 46.7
